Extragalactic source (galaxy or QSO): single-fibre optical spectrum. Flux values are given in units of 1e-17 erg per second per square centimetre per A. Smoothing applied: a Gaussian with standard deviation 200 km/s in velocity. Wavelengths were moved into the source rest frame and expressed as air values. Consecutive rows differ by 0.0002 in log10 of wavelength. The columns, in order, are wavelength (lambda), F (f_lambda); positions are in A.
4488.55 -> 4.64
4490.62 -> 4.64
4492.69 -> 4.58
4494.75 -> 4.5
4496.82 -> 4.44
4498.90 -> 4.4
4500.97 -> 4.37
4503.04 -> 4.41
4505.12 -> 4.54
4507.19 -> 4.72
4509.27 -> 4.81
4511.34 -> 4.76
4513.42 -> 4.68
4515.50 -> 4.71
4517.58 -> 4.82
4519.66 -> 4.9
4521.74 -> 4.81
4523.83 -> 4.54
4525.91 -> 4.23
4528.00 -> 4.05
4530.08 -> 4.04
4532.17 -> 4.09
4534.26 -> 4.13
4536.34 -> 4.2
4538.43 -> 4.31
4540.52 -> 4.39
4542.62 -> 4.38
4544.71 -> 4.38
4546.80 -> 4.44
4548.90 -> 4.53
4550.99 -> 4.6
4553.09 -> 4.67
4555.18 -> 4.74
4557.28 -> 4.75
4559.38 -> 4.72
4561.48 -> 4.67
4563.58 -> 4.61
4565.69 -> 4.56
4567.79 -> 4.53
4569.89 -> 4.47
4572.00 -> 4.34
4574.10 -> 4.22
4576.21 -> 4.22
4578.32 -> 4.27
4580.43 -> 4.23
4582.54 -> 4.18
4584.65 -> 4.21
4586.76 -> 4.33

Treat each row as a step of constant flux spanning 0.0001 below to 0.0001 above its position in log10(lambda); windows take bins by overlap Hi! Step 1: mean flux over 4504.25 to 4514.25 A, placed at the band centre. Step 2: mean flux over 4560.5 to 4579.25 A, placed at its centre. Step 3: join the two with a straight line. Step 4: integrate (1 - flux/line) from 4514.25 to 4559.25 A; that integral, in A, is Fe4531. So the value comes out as 1.1 A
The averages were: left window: 4.71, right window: 4.43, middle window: 4.47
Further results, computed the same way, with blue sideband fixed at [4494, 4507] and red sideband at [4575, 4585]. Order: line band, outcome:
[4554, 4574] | -1.5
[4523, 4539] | 0.6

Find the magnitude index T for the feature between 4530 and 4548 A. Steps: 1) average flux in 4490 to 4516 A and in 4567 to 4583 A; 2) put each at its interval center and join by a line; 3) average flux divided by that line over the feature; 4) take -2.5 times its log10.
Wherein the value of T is 0.04 mag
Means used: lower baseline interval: 4.58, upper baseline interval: 4.31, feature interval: 4.28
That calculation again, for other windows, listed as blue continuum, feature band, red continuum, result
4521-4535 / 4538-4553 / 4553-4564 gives 0.02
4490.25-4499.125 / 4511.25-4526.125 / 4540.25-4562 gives -0.04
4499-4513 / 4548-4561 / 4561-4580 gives -0.05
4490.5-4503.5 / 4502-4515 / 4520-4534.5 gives -0.06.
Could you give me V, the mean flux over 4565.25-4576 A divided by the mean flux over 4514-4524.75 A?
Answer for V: 0.9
